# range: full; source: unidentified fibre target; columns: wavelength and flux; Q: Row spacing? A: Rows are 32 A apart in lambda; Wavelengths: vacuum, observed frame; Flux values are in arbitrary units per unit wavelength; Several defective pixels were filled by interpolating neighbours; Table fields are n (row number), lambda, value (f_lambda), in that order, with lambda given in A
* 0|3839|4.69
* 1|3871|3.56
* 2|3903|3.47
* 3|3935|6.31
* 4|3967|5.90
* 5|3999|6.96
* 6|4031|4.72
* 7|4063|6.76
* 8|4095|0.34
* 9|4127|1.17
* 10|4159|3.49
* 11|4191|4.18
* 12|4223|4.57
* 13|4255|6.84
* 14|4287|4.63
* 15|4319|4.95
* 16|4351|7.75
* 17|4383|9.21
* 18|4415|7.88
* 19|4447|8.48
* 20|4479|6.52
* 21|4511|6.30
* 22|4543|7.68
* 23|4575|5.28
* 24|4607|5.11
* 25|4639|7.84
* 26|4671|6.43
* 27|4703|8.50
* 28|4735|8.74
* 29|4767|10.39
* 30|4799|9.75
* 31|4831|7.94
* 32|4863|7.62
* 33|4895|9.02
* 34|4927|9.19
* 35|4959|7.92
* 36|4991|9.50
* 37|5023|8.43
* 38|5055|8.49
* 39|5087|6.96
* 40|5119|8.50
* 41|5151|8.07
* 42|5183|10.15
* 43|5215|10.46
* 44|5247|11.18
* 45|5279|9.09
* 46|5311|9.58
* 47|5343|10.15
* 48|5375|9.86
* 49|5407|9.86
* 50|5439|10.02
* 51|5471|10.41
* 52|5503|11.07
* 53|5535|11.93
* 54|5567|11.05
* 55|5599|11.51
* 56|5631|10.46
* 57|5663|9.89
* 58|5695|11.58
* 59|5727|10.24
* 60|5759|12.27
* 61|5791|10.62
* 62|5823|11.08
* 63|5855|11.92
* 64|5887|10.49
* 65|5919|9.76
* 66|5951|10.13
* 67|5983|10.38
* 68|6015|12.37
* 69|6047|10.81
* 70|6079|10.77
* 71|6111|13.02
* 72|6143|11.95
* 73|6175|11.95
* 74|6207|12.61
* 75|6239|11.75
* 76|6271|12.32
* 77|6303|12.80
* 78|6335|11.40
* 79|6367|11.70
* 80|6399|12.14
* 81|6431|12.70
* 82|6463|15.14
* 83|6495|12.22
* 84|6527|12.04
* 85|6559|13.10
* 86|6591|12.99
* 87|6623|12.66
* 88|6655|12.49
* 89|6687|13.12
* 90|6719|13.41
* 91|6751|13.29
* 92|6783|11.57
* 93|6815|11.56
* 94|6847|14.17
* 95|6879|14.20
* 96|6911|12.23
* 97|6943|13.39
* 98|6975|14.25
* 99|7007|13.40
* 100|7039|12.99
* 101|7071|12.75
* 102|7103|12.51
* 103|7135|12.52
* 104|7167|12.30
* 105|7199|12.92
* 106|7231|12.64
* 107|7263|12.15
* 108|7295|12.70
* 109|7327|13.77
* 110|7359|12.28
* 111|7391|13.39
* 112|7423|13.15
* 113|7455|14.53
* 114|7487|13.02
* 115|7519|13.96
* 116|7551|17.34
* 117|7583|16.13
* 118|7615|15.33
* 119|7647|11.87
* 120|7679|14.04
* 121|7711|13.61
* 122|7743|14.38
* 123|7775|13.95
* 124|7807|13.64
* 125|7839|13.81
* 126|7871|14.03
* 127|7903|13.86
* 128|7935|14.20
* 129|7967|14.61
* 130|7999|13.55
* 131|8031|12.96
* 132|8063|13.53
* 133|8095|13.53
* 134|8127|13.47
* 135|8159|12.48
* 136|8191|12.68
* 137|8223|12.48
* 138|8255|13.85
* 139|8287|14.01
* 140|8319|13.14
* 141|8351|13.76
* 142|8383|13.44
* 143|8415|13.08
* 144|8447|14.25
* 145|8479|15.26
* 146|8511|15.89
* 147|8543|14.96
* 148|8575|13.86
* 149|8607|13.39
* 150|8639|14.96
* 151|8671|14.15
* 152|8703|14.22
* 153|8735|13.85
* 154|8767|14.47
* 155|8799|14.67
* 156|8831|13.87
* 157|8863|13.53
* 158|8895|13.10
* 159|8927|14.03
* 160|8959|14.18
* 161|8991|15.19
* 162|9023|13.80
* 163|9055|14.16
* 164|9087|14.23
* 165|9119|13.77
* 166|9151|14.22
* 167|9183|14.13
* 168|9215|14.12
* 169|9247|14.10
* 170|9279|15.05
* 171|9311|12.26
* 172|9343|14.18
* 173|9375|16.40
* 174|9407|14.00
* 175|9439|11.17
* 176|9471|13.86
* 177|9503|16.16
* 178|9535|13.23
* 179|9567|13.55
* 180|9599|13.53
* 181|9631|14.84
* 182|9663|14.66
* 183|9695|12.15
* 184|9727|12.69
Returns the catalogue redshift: 0.151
